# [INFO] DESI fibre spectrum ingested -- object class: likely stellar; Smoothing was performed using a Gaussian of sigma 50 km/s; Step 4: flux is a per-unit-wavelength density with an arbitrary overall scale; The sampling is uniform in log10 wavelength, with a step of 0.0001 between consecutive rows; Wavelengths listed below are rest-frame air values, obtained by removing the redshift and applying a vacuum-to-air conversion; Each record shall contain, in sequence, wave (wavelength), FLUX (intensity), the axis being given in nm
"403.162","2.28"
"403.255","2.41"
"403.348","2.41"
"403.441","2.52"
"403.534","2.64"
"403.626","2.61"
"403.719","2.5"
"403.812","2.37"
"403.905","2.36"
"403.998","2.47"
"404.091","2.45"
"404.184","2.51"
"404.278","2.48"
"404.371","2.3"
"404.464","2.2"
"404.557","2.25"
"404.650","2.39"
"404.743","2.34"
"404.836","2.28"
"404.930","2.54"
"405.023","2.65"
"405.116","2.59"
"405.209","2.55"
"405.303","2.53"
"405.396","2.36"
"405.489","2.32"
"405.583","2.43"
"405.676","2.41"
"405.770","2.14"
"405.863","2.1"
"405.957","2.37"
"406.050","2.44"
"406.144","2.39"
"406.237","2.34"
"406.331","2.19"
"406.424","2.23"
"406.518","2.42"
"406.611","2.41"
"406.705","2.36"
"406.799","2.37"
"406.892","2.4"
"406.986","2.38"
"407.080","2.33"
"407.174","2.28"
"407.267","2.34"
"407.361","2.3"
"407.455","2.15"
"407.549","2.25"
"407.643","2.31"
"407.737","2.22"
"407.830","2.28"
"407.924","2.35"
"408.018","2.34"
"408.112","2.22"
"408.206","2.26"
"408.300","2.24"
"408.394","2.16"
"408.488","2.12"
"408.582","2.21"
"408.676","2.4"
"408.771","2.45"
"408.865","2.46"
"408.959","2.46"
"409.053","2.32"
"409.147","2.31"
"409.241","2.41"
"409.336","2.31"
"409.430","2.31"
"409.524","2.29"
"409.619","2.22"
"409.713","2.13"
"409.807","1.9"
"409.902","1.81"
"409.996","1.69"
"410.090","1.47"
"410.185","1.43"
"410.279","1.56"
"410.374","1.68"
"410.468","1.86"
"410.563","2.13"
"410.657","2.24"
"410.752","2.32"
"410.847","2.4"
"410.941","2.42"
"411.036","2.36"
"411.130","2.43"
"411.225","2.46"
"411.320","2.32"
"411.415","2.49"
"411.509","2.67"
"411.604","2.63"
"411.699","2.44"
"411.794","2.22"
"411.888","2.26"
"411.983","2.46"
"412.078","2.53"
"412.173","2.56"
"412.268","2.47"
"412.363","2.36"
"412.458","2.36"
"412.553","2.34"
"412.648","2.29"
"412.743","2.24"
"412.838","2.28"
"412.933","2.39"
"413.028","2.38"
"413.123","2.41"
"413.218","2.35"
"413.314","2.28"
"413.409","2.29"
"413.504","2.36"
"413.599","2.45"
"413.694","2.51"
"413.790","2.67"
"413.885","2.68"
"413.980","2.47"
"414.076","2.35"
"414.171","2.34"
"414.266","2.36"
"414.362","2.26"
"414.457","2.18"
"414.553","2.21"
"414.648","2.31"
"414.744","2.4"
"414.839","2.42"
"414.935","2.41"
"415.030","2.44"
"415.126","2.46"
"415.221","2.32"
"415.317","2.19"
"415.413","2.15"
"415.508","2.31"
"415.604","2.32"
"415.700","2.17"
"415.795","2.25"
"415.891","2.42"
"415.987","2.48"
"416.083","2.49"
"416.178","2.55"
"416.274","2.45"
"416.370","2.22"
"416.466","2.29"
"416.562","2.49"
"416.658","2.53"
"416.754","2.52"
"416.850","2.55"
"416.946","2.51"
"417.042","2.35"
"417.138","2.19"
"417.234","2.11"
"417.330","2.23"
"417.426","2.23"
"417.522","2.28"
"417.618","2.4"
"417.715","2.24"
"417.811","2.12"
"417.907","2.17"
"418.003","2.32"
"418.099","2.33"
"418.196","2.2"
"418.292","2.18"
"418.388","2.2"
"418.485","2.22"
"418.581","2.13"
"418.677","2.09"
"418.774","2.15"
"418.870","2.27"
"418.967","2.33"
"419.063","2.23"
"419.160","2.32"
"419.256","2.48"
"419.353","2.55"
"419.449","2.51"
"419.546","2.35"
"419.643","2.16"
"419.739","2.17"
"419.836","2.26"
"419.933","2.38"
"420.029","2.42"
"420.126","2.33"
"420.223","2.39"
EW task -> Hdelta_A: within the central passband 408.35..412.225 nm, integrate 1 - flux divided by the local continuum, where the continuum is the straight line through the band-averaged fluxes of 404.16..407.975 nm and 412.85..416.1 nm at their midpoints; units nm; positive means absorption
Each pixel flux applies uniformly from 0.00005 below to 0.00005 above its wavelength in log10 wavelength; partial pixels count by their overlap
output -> 0.22 nm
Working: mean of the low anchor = 2.35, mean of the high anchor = 2.36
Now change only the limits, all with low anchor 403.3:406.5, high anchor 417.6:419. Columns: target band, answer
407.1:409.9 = 0.10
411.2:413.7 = -0.11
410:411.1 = 0.16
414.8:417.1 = -0.14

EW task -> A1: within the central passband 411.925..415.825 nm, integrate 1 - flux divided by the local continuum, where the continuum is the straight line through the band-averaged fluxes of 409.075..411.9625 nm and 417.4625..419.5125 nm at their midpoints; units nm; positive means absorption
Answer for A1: -0.26 nm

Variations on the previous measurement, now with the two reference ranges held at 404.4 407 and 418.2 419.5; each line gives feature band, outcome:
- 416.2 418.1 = -0.03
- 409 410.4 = 0.21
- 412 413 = -0.03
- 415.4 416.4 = -0.02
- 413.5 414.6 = -0.04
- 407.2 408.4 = 0.05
